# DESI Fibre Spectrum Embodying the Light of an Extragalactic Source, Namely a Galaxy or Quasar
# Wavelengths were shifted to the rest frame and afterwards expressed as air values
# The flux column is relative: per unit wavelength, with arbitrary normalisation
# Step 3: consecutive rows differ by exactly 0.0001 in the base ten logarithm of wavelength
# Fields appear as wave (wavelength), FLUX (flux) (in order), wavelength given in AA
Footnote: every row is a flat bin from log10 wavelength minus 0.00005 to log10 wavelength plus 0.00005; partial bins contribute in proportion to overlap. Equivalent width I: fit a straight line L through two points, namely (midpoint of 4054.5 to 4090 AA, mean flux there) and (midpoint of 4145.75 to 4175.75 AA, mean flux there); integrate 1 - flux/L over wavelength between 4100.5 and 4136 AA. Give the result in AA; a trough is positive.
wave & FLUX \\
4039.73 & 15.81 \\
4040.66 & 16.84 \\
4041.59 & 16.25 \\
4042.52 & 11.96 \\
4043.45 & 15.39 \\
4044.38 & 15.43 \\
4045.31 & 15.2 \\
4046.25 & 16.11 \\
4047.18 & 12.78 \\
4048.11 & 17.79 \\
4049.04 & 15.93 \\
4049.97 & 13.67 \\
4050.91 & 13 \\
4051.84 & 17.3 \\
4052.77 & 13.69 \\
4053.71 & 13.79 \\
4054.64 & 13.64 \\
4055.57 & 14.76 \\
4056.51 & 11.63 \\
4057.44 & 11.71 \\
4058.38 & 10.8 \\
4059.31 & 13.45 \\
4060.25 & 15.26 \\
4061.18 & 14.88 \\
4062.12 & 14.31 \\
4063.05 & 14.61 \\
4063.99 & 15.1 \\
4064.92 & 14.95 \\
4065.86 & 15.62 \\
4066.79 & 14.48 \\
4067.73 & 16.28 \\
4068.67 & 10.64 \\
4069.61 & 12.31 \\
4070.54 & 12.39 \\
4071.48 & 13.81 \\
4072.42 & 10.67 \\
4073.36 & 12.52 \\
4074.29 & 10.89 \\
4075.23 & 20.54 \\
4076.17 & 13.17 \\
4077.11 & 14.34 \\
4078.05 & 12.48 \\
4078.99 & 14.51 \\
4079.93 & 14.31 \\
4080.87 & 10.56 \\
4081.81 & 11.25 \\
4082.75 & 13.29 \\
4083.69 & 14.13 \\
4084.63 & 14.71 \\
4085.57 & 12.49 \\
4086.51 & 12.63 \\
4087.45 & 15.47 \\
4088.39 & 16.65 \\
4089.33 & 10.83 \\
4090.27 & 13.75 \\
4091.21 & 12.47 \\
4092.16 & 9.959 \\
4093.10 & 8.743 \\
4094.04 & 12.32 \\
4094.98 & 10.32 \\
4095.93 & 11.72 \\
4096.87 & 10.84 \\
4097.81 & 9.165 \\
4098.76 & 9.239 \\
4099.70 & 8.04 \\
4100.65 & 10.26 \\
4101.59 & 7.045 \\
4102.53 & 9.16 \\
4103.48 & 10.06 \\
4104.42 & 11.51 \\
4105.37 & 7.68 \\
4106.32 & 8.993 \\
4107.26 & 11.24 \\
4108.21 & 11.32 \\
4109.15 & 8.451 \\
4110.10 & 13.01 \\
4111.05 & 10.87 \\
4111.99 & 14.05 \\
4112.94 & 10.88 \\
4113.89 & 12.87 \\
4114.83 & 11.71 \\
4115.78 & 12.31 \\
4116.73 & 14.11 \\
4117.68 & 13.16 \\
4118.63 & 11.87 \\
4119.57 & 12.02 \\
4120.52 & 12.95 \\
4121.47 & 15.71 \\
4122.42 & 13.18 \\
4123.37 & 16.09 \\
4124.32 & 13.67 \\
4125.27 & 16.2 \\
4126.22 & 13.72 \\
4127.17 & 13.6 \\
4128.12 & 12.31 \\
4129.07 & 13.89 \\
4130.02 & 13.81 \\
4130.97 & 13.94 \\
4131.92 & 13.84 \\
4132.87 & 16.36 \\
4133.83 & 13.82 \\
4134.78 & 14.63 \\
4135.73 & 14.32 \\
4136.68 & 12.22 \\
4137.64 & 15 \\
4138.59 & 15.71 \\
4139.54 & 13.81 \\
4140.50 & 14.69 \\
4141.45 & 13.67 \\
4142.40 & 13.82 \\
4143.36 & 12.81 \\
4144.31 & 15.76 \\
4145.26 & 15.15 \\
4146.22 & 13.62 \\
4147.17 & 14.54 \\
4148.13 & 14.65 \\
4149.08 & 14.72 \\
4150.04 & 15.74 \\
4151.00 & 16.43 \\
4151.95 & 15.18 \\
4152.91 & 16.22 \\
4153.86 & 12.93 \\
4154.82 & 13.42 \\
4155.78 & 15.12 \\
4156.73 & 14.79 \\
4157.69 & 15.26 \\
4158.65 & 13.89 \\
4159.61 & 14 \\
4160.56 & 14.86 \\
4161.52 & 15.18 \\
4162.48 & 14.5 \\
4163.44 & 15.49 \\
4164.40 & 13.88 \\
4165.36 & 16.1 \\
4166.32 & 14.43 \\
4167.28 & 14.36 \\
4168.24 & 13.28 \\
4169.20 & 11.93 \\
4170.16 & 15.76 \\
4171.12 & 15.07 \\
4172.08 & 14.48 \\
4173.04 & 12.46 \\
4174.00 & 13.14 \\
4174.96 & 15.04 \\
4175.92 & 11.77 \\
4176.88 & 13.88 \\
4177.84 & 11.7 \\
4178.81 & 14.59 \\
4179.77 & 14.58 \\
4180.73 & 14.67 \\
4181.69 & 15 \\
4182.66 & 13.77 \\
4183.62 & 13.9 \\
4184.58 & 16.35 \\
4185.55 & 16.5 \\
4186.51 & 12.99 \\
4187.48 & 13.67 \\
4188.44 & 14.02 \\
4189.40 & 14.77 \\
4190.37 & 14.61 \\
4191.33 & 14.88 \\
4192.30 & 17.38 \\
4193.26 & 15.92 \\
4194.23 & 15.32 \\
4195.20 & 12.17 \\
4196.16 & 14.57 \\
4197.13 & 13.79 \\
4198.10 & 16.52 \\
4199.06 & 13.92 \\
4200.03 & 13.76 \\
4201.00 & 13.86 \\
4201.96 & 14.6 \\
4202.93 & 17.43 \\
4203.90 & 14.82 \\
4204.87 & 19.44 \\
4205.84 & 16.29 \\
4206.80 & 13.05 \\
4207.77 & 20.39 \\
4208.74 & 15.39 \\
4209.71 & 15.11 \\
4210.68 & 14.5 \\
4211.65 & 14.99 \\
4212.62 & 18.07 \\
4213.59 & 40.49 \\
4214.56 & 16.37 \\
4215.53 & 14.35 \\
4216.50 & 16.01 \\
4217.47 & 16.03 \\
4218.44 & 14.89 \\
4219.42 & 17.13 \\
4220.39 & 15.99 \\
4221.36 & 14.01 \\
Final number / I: 4.0 AA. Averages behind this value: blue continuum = 13.6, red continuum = 14.5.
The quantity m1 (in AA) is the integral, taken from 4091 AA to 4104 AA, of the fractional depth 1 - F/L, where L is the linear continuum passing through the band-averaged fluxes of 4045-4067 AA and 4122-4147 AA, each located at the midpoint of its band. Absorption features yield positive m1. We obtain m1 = 4.0 AA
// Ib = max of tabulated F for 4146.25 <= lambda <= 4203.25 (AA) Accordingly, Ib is 17.43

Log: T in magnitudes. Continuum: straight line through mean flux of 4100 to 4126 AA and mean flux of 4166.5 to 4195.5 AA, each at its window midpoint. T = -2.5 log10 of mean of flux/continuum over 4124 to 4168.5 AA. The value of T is -0.11 mag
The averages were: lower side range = 11.9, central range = 14.5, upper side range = 14.3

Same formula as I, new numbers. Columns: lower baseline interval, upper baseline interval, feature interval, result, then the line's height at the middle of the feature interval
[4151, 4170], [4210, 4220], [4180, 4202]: 2.55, 16.6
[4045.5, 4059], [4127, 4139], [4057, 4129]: 7.90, 14.1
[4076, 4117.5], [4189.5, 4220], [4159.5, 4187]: 1.23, 14.9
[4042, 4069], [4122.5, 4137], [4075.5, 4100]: 3.34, 14.2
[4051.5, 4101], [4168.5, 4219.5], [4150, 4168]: -0.16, 14.7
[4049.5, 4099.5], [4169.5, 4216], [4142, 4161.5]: -0.07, 14.6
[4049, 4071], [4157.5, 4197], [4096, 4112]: 4.65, 14.1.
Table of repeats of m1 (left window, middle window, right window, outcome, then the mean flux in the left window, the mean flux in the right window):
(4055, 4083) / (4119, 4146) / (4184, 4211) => 0.4 AA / 13.5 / 15.2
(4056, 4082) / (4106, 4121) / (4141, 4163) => 2.4 AA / 13.5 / 14.6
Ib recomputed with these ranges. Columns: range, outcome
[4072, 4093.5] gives 20.54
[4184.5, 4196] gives 17.38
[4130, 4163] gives 16.43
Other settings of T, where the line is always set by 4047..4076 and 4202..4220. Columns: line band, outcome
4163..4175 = 0.16 mag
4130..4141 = 0.09 mag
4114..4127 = 0.13 mag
